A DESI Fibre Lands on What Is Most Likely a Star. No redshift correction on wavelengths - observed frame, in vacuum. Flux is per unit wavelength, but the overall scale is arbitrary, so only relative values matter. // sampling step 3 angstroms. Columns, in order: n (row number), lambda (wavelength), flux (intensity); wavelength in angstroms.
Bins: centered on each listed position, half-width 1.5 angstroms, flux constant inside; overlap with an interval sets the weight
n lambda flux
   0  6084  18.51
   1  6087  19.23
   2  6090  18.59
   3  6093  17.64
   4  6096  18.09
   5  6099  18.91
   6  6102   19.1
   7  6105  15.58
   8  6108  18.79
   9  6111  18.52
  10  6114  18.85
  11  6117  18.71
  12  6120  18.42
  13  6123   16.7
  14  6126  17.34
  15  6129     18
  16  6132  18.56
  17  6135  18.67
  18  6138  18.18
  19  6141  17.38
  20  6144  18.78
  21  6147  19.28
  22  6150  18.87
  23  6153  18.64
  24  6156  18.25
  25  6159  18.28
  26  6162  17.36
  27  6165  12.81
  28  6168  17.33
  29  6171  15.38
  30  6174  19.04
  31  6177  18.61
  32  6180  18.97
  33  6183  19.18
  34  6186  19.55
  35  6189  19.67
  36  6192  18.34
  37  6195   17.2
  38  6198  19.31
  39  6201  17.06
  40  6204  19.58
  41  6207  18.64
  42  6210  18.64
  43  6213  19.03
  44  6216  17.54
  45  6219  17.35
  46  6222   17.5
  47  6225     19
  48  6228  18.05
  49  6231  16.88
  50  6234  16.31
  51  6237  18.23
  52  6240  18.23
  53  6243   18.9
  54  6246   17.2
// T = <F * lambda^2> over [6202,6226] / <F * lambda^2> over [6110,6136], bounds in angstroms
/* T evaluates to 1.04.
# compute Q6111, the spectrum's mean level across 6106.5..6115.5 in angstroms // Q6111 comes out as 18.7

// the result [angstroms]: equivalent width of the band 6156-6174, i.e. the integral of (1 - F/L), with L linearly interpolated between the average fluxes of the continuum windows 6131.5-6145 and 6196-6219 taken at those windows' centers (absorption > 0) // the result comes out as 1.7 angstroms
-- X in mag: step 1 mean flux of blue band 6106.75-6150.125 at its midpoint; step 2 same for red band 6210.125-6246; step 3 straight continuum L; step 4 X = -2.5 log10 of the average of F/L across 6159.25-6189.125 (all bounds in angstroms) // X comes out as 0.02 mag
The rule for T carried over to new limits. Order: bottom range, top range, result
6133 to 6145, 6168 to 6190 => 1.03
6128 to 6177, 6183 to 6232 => 1.05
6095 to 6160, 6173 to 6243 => 1.03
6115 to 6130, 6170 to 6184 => 1.04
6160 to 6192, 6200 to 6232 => 1.03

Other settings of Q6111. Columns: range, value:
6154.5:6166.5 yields 16.7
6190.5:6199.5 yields 18.3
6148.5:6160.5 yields 18.5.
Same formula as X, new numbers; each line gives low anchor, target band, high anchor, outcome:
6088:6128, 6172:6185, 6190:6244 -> -0.04 mag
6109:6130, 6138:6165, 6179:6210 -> 0.02 mag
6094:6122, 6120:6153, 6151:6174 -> -0.03 mag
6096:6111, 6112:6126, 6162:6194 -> 0.00 mag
